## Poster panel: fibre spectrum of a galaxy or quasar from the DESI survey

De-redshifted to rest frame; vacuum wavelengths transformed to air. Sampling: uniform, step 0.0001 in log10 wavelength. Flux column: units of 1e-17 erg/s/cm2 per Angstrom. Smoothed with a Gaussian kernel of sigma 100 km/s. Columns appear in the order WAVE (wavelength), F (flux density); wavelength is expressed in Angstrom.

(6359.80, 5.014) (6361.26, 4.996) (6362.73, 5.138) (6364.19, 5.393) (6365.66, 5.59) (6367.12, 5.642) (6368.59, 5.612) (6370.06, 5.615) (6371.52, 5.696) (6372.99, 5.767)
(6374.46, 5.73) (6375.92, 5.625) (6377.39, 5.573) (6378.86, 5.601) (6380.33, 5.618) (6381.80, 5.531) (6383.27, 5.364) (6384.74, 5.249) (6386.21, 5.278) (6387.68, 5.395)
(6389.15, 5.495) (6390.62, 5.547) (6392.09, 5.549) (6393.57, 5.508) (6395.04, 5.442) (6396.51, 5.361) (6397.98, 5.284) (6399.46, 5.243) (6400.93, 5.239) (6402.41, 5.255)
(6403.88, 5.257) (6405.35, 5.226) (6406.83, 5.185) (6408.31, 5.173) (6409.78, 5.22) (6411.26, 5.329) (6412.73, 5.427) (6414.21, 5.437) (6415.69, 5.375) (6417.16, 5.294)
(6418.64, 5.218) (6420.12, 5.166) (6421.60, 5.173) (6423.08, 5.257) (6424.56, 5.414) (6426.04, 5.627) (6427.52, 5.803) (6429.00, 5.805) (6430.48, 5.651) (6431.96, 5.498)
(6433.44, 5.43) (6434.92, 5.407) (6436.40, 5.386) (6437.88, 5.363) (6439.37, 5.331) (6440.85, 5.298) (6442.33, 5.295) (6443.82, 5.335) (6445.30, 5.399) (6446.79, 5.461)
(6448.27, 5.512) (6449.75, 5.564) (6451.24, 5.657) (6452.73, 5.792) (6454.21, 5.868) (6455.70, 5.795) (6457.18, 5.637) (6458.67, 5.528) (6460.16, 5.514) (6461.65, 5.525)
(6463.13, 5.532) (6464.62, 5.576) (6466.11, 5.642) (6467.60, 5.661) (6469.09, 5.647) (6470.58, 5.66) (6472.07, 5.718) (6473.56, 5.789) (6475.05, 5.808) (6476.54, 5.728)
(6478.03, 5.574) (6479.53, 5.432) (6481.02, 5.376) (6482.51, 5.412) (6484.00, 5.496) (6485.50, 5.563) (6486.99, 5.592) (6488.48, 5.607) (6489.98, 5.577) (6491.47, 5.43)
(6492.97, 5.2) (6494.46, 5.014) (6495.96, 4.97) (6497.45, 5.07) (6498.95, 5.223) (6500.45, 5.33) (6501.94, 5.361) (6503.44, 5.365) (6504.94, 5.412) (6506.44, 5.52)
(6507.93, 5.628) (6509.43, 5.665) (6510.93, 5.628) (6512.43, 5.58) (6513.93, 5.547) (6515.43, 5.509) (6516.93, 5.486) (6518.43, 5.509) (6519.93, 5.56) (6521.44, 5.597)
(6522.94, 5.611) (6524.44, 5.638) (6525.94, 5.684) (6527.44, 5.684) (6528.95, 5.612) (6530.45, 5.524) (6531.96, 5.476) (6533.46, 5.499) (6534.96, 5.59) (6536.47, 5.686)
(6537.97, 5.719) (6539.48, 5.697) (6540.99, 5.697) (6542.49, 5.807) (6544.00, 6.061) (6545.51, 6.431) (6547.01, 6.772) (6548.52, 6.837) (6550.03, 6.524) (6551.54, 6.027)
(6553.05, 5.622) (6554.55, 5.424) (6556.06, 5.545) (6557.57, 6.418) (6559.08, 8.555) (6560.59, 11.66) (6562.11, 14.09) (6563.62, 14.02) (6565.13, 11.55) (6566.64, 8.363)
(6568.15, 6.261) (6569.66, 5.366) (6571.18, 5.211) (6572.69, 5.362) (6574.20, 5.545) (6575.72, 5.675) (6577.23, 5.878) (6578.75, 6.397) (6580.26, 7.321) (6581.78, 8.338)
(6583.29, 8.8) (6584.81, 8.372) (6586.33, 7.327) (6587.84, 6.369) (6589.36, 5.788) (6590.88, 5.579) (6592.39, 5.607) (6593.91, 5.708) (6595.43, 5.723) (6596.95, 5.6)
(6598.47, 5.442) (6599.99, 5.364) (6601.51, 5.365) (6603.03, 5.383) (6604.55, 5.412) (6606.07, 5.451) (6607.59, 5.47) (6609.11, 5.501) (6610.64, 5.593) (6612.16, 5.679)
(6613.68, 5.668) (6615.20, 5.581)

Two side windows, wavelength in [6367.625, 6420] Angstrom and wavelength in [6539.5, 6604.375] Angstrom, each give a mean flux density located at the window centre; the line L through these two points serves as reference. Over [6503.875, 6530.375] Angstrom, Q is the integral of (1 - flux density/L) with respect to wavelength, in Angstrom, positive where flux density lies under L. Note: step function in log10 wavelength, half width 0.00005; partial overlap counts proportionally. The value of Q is 3.5 Angstrom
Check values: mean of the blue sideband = 5.42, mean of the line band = 5.58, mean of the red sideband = 6.86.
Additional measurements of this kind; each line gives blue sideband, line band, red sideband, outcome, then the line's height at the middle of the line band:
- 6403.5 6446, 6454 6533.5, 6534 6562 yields 7.0 Angstrom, 6.07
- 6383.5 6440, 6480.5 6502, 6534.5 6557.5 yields 1.4 Angstrom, 5.73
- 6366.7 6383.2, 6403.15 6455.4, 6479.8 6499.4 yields 0.7 Angstrom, 5.5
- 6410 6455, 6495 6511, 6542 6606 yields 2.1 Angstrom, 6.16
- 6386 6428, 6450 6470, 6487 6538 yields -0.8 Angstrom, 5.42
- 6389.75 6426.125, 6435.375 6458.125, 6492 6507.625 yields -0.9 Angstrom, 5.3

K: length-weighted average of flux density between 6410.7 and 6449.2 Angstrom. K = 5.41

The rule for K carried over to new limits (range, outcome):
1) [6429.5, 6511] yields 5.5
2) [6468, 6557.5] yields 5.63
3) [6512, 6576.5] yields 6.54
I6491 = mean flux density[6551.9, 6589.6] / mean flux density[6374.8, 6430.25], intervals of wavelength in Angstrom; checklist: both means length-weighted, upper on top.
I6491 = 1.4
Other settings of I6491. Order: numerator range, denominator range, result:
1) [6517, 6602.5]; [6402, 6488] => 1.20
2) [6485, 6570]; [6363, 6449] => 1.15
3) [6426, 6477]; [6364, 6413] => 1.02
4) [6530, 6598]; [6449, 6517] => 1.23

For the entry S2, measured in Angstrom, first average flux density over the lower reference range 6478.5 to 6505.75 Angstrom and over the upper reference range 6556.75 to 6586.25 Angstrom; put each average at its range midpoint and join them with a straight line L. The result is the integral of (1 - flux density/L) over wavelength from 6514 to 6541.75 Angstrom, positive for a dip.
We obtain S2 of 4.1 Angstrom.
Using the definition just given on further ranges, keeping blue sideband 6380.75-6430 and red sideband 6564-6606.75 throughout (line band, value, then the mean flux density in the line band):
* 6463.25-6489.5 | 0.9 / 5.6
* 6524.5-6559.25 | 1.4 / 5.95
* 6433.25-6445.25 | 0.5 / 5.36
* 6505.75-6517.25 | 0.8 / 5.58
